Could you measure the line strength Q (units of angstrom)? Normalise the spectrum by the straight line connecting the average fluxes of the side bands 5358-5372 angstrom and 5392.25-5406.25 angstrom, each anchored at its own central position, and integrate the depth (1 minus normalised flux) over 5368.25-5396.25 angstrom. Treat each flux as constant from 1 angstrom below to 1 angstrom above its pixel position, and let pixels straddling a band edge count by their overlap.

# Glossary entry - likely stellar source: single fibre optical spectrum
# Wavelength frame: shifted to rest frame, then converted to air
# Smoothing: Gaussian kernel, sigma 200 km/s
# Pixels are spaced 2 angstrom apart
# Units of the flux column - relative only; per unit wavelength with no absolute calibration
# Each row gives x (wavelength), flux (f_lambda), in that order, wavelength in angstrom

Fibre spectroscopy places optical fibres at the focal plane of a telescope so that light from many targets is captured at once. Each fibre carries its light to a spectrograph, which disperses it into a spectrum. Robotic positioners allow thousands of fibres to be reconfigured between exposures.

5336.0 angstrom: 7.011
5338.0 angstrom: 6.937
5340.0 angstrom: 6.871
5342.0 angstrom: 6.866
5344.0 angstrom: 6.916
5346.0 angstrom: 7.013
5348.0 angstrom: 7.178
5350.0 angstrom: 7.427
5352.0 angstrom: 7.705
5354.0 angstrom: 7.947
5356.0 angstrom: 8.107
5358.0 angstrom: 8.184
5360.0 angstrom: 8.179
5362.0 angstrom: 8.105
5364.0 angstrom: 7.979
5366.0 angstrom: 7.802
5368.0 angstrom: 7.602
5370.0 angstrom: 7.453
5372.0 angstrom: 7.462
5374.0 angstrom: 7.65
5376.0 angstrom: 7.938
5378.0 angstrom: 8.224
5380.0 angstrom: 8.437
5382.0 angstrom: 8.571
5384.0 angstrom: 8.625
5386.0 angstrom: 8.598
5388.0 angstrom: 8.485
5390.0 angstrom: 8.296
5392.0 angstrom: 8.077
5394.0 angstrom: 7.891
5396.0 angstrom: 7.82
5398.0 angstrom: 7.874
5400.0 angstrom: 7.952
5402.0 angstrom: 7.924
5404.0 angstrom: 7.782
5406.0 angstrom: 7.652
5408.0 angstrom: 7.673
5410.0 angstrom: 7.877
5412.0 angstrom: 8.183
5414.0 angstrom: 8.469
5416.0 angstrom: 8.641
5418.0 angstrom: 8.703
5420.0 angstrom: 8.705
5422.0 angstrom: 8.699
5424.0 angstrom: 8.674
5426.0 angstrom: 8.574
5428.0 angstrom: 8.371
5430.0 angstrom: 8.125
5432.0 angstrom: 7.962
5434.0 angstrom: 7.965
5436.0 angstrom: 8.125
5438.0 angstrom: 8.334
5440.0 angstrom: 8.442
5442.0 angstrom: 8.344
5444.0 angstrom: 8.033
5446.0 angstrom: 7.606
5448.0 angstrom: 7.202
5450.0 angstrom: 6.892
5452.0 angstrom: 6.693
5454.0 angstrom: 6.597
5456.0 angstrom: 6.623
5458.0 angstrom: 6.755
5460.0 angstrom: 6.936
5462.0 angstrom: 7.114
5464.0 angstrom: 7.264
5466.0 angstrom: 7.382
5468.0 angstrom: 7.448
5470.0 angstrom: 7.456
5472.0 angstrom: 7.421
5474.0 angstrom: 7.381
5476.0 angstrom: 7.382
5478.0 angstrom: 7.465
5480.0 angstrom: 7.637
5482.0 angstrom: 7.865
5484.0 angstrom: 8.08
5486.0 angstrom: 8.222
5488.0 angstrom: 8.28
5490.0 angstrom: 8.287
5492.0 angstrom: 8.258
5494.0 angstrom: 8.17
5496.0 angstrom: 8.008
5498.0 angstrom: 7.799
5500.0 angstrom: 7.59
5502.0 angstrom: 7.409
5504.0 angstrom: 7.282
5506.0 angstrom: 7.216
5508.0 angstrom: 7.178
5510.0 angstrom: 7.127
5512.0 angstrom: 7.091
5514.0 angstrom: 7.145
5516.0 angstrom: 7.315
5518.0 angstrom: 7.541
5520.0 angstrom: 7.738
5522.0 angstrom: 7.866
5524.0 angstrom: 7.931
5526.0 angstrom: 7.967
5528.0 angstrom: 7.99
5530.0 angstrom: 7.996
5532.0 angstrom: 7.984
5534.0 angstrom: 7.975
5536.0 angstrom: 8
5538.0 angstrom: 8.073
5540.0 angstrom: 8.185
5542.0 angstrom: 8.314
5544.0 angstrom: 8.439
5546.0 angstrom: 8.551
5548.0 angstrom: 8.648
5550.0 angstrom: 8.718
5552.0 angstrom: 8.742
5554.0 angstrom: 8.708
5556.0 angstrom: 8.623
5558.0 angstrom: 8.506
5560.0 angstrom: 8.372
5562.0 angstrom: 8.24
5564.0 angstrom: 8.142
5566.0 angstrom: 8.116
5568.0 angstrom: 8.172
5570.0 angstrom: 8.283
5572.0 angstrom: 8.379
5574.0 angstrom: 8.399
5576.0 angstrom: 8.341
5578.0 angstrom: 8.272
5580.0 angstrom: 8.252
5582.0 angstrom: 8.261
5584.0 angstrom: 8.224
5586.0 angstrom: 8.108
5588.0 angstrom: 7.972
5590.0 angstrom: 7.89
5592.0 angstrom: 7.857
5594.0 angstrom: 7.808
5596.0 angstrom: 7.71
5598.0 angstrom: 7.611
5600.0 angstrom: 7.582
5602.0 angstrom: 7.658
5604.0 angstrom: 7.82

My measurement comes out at -0.9 angstrom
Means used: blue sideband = 7.85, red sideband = 7.86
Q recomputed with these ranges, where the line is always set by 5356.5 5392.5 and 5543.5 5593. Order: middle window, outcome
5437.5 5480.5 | 4.34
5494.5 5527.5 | 2.91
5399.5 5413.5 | 0.43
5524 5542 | 0.55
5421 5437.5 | -0.31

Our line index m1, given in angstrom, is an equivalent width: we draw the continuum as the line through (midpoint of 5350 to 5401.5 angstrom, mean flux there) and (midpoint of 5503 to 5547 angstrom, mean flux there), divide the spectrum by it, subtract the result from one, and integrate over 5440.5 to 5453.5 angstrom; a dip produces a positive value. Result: 0.7 angstrom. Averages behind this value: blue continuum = 8.03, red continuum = 7.77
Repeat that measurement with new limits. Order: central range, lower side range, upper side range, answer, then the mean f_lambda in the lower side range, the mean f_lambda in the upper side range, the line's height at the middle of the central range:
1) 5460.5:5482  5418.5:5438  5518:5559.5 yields 2.3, 8.36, 8.23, 8.31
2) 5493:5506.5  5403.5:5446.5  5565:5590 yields 0.9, 8.24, 8.22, 8.23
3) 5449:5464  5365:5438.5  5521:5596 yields 2.5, 8.14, 8.22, 8.17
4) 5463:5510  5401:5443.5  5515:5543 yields 2.3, 8.25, 7.92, 8.05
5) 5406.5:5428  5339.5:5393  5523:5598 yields -1.2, 7.85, 8.21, 7.94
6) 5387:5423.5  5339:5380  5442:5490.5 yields -2.9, 7.65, 7.43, 7.55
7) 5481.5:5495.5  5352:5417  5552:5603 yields -0.1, 8.04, 8.15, 8.1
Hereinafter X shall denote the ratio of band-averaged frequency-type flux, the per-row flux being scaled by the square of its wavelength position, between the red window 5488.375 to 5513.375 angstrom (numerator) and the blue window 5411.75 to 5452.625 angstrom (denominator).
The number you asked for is 1.0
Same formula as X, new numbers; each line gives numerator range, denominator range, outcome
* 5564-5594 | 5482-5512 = 1.08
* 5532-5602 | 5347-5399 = 1.10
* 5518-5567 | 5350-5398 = 1.09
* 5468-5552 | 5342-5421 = 1.03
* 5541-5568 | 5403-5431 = 1.07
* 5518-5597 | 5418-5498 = 1.09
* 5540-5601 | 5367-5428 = 1.08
